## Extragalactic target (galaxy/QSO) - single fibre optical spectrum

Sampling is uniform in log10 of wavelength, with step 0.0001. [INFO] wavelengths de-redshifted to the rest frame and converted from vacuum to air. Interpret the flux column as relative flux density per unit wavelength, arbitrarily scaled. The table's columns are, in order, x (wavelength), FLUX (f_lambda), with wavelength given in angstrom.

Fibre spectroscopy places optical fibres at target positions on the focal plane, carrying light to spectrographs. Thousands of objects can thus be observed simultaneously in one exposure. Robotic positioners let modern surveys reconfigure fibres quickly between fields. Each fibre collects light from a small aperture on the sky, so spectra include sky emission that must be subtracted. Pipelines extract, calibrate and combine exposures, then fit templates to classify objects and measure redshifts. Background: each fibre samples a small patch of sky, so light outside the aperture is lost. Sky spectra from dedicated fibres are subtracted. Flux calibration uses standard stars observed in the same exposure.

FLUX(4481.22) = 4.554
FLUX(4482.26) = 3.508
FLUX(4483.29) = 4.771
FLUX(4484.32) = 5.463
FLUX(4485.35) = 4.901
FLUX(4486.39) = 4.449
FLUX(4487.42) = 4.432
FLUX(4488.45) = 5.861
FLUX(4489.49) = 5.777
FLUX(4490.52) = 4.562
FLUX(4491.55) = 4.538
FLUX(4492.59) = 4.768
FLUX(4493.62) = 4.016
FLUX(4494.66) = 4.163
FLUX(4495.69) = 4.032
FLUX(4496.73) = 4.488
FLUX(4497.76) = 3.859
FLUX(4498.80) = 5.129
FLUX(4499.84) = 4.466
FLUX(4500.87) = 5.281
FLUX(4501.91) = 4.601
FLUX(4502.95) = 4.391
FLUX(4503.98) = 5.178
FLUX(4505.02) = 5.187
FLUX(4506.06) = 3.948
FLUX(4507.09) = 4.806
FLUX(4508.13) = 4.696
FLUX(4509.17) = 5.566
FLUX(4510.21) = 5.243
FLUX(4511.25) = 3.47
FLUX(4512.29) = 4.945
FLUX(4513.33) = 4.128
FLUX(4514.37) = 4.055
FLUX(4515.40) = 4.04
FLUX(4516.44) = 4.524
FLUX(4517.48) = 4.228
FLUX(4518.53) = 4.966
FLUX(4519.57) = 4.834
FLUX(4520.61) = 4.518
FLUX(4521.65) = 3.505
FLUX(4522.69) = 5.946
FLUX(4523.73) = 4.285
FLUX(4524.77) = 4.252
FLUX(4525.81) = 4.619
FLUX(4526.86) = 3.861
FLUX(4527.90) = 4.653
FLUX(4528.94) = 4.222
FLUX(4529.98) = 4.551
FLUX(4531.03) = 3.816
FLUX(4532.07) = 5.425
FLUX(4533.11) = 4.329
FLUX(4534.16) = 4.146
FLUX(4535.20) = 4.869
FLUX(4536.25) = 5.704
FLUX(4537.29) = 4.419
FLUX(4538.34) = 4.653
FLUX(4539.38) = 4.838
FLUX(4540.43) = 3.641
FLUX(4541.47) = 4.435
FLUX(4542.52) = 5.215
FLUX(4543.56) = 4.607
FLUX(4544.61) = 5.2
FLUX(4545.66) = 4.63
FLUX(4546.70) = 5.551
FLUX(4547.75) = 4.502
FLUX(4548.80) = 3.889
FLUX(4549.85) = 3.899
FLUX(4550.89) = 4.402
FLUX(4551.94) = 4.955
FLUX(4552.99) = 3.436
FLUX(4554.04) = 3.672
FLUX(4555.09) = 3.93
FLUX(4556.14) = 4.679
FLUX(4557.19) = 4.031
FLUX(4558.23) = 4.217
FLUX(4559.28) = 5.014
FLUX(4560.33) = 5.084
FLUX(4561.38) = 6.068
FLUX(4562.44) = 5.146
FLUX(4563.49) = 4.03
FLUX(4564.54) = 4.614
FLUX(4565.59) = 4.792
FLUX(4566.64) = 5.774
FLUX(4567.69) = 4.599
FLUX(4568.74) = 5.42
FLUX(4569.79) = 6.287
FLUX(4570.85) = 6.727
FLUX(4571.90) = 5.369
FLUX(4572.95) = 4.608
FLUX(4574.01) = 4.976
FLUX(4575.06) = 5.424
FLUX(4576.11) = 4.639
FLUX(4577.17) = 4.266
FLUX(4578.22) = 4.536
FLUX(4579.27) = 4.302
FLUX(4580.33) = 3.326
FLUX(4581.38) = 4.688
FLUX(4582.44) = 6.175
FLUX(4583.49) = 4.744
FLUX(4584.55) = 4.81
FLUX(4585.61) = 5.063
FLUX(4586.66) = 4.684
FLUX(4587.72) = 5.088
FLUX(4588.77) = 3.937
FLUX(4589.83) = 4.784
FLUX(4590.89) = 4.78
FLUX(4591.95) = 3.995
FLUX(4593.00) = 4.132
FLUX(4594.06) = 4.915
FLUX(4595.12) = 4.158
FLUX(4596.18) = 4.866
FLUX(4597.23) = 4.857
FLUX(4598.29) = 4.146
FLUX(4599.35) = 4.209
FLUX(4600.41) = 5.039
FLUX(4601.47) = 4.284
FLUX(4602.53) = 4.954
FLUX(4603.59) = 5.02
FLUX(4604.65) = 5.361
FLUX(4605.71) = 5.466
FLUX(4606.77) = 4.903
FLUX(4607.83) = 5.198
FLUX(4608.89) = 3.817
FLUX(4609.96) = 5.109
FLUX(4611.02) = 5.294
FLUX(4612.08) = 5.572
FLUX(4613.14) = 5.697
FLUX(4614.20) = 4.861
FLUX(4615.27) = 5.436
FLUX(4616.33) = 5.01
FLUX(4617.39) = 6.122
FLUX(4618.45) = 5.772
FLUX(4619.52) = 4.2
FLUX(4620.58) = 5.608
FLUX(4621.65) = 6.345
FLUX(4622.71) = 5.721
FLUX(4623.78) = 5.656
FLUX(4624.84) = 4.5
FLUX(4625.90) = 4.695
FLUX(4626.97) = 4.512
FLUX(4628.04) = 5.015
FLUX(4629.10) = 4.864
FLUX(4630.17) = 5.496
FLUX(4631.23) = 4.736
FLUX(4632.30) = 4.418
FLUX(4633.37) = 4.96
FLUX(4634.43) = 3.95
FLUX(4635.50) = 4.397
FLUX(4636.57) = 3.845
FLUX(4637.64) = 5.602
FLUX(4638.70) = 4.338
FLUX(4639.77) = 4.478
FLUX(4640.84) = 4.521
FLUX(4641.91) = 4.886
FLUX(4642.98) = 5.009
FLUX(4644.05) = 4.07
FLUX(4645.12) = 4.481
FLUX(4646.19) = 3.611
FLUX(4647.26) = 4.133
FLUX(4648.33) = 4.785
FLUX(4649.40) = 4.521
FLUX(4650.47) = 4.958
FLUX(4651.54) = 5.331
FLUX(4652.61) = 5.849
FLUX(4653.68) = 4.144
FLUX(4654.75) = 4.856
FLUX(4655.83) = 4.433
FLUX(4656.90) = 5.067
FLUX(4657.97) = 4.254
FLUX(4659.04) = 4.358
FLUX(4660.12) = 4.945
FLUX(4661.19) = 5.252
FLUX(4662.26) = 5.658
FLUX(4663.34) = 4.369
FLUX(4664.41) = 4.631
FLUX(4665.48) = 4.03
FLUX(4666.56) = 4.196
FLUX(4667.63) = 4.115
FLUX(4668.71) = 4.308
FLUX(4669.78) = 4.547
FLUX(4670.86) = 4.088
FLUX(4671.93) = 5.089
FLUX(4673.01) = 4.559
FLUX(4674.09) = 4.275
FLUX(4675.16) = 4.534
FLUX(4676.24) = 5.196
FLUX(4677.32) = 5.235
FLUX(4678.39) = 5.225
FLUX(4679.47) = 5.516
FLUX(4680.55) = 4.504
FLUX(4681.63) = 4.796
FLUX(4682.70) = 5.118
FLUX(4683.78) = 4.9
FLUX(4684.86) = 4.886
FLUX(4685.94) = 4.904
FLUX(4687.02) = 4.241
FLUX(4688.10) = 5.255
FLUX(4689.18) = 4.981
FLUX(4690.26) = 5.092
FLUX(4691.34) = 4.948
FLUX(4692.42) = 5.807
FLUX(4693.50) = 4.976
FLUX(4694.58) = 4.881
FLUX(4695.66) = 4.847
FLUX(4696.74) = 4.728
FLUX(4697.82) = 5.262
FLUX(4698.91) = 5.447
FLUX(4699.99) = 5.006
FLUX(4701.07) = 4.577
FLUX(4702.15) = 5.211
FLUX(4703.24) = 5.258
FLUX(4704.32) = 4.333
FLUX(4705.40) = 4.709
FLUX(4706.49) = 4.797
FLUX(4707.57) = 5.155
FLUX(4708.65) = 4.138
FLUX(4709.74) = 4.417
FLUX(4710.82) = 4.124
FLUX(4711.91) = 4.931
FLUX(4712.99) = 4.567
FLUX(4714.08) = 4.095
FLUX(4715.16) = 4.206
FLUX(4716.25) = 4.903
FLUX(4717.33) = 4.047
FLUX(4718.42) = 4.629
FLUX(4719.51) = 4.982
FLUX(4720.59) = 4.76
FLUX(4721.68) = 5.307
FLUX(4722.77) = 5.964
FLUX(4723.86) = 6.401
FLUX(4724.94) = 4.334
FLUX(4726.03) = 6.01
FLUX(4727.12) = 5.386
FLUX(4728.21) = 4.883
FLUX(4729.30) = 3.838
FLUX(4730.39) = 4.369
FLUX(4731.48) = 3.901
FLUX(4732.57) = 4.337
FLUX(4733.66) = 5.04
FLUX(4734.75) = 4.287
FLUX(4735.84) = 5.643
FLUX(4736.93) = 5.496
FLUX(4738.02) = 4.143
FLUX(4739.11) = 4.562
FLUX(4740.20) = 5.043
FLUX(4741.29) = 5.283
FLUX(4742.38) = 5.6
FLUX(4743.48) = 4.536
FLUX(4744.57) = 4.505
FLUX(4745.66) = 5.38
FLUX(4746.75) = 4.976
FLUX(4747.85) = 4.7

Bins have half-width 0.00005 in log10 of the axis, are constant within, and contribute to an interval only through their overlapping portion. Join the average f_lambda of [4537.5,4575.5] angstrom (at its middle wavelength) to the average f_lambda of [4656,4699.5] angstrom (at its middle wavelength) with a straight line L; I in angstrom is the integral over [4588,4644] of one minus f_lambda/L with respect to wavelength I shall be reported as -0.8 angstrom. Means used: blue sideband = 4.78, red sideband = 4.82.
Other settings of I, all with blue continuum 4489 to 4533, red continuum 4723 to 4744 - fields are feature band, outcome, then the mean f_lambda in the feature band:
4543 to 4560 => 0.7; 4.42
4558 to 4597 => -1.7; 4.87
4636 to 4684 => 1.2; 4.68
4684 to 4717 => 0.3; 4.82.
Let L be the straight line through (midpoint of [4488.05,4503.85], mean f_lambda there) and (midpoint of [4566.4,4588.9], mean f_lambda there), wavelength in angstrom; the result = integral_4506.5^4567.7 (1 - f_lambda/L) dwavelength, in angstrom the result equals 3.14 angstrom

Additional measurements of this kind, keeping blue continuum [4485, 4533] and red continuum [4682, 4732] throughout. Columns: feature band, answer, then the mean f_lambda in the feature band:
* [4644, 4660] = 0.6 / 4.61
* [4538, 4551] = 0.2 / 4.58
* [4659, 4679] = 0.6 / 4.67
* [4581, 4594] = -0.1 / 4.75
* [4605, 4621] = -1.6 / 5.2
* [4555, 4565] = -0.1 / 4.71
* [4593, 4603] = 0.3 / 4.58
